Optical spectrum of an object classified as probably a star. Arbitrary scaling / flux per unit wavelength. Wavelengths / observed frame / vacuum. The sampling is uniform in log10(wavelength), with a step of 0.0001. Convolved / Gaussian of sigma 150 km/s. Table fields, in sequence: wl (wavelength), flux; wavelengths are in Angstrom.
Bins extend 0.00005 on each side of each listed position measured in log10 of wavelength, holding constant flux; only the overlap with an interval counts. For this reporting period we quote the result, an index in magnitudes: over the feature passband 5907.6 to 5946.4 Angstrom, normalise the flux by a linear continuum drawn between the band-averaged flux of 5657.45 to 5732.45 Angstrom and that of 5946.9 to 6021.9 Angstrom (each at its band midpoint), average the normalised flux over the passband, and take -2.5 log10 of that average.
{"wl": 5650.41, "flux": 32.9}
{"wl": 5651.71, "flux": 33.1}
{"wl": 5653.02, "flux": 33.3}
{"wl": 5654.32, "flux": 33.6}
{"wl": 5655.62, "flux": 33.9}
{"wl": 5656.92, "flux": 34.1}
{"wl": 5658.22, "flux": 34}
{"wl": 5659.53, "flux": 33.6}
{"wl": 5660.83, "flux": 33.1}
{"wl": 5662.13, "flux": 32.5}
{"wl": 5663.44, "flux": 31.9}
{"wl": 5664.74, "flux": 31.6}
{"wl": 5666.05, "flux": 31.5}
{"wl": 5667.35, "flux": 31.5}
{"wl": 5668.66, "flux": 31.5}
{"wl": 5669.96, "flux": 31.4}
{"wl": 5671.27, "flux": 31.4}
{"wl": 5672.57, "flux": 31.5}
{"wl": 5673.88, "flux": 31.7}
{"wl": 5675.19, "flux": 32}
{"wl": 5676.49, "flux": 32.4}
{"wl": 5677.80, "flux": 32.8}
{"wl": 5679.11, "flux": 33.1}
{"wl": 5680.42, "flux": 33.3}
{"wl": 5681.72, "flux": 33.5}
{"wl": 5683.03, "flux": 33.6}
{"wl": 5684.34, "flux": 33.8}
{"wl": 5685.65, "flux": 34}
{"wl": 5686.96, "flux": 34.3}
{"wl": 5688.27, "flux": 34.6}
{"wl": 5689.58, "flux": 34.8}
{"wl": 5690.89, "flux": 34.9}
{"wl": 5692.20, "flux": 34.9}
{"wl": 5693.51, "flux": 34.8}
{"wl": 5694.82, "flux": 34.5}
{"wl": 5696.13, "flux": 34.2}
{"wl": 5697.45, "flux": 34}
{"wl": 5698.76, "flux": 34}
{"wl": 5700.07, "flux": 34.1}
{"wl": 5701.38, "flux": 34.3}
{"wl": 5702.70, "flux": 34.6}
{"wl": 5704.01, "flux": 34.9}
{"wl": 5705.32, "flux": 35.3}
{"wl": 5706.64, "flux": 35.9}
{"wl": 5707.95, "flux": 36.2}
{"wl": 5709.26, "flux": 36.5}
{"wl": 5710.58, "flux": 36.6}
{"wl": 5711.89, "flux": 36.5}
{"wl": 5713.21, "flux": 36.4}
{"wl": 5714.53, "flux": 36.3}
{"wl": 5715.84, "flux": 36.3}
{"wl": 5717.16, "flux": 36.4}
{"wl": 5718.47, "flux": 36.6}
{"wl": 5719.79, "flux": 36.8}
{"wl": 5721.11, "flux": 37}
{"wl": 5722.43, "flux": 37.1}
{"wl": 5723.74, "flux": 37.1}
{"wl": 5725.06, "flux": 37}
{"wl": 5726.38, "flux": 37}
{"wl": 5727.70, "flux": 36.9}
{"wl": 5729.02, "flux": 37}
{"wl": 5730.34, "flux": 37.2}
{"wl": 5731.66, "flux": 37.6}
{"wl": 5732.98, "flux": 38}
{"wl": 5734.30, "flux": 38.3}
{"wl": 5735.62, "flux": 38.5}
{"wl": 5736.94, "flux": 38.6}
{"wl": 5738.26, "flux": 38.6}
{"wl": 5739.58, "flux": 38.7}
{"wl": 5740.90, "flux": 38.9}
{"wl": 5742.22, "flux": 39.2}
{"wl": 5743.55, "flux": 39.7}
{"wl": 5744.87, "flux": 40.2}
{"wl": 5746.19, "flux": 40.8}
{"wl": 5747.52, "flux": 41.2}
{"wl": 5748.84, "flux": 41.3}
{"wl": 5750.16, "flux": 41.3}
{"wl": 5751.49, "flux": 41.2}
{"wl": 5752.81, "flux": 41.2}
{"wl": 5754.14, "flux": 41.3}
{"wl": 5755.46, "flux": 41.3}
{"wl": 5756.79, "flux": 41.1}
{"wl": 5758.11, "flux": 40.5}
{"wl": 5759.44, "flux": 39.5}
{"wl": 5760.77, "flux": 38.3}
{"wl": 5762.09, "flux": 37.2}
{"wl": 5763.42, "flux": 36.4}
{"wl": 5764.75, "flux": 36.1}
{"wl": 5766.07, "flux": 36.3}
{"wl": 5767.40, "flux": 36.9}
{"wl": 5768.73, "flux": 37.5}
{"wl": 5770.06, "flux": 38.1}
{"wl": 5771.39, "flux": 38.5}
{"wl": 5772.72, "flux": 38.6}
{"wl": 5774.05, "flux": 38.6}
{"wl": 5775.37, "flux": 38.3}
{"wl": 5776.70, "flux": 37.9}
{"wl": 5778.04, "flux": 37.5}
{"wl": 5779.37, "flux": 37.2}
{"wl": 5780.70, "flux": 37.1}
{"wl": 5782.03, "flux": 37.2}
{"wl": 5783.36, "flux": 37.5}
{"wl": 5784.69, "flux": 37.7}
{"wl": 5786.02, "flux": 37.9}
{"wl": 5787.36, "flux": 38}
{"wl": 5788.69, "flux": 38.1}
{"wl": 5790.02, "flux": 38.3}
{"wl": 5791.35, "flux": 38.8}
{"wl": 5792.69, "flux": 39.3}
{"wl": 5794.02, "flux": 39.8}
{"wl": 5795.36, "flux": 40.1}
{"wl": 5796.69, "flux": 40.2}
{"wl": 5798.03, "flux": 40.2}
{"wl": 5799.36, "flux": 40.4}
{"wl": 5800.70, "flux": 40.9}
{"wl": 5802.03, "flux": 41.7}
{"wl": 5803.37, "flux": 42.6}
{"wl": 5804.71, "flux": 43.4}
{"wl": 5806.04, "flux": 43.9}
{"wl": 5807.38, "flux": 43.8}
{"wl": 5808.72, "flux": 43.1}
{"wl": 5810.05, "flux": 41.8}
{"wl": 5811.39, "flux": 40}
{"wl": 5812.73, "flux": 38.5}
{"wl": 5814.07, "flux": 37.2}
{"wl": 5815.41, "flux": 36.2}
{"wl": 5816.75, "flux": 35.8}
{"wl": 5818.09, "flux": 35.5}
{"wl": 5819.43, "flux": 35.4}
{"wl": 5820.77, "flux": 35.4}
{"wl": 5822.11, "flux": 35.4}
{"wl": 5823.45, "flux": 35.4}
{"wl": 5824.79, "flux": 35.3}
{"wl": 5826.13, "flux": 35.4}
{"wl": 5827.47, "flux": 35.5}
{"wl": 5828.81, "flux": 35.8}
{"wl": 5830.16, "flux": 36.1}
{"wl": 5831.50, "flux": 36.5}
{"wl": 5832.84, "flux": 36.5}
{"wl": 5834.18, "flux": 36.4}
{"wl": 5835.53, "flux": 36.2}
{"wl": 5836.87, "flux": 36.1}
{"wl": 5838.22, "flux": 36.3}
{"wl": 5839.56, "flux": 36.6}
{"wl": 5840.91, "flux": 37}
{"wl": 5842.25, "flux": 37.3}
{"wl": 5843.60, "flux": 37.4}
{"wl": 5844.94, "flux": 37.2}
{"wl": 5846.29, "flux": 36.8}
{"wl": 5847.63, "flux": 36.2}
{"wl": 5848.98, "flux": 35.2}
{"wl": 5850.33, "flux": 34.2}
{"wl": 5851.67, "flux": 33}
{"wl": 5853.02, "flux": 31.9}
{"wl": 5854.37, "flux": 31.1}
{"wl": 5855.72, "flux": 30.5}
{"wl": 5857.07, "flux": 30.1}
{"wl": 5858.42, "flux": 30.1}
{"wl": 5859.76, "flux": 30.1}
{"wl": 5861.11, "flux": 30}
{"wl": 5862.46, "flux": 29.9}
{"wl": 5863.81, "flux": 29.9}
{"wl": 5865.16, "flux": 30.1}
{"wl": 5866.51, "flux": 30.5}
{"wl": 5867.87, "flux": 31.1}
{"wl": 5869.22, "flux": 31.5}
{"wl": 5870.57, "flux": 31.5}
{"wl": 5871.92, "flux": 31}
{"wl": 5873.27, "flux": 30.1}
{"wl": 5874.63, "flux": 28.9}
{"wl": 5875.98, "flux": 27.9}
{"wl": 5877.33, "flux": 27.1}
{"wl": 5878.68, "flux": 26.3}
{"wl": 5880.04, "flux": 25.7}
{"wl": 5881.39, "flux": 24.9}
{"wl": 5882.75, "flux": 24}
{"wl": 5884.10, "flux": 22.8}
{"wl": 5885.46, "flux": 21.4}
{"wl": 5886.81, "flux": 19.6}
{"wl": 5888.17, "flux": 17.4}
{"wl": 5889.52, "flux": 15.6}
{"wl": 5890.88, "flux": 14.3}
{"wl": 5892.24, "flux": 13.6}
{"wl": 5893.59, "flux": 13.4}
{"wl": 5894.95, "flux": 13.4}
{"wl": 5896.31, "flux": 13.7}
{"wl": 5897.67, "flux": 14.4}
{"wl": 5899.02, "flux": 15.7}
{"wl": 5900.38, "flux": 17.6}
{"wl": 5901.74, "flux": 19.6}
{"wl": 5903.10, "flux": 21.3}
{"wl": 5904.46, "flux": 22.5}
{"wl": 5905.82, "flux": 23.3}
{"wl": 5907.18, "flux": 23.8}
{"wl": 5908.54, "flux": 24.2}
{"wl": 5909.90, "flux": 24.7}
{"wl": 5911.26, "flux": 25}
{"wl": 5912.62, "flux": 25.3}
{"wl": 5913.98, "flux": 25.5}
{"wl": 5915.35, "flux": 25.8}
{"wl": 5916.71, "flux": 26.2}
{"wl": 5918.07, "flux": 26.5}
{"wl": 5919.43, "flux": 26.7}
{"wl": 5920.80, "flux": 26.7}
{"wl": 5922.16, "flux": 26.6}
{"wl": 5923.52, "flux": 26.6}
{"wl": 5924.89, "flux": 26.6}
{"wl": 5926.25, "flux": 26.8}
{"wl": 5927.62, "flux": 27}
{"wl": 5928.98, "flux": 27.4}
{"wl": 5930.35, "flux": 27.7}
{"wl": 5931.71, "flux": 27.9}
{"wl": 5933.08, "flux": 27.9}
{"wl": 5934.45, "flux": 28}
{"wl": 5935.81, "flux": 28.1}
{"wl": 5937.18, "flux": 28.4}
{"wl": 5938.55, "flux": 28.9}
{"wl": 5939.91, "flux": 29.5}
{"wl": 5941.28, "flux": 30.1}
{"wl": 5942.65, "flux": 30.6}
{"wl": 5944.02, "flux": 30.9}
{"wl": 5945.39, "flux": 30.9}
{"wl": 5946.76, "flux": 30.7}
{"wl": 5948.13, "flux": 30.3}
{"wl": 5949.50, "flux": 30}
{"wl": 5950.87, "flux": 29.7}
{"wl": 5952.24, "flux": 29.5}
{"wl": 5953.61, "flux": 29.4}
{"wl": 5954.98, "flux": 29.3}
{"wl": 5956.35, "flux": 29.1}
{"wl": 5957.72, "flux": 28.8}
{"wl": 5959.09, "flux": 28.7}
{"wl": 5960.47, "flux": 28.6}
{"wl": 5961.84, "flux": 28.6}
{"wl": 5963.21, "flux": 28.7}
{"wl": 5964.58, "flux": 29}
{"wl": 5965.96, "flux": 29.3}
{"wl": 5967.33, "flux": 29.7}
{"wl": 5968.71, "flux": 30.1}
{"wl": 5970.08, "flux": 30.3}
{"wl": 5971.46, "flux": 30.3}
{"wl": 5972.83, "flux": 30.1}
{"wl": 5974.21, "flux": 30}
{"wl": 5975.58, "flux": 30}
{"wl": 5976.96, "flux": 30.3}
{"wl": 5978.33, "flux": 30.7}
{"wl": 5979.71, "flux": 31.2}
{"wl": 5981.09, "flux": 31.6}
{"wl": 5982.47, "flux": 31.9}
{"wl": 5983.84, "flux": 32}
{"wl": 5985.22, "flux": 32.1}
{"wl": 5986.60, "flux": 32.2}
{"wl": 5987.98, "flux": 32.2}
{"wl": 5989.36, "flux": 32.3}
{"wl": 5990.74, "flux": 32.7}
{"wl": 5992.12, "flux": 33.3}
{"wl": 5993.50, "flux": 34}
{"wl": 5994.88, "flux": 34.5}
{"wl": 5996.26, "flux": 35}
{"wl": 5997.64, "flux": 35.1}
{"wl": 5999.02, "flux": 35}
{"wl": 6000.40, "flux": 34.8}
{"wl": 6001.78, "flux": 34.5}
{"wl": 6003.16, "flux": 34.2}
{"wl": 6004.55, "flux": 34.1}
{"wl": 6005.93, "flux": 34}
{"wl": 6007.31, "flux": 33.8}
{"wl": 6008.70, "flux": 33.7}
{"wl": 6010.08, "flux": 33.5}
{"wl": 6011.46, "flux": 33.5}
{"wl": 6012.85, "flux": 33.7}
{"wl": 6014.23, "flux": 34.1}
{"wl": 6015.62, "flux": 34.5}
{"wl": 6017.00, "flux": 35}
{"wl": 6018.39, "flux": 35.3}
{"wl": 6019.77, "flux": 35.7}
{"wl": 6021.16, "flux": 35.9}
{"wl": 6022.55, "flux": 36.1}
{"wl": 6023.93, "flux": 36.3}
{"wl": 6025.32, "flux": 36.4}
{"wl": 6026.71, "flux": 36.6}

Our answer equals 0.19 mag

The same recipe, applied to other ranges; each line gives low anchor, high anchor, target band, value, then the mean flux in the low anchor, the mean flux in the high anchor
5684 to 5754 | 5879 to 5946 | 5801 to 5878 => -0.211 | 37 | 23.8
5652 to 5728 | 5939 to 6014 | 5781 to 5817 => -0.194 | 34.3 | 31.5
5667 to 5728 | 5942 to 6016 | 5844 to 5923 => 0.257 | 34.7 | 31.6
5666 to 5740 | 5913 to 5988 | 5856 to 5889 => 0.129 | 35.2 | 29.1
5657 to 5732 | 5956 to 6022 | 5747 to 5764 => -0.179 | 34.5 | 32.3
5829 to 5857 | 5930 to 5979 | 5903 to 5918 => 0.280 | 35.3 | 29.5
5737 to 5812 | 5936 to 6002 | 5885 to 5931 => 0.458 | 39.5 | 30.9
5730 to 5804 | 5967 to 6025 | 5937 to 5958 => 0.155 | 39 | 33.1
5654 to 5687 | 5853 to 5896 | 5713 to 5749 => -0.236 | 32.7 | 25.6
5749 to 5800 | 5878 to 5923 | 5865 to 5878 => -0.177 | 38.7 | 21.5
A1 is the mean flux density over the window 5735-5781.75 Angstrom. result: 38.9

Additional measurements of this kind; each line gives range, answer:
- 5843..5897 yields 27.2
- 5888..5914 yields 19.1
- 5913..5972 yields 28.5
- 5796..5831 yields 38.6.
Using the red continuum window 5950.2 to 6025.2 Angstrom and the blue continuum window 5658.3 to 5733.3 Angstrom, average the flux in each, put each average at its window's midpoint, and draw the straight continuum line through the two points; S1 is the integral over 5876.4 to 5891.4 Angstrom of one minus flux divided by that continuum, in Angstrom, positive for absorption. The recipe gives 5.1 Angstrom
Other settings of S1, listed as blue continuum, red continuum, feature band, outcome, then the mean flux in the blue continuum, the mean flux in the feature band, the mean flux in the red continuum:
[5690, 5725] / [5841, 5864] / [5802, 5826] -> -3.5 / 35.6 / 38.7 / 33.2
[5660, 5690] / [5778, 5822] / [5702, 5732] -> -1.4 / 32.7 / 36.5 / 39.1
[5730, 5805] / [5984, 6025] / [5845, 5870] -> 3.6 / 39.1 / 31.9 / 34.2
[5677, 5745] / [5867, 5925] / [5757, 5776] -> -3.4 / 36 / 38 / 23.2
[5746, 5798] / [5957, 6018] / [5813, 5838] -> 0.8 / 38.8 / 35.9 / 32.1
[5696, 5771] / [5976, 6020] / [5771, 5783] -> -0.3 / 37.7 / 37.9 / 33.4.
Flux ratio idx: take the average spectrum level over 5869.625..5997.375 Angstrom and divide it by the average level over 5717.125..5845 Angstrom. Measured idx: 0.70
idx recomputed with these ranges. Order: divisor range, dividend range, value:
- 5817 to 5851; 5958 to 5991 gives 0.85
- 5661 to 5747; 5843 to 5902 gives 0.74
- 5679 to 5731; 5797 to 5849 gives 1.07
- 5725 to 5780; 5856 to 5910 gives 0.62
